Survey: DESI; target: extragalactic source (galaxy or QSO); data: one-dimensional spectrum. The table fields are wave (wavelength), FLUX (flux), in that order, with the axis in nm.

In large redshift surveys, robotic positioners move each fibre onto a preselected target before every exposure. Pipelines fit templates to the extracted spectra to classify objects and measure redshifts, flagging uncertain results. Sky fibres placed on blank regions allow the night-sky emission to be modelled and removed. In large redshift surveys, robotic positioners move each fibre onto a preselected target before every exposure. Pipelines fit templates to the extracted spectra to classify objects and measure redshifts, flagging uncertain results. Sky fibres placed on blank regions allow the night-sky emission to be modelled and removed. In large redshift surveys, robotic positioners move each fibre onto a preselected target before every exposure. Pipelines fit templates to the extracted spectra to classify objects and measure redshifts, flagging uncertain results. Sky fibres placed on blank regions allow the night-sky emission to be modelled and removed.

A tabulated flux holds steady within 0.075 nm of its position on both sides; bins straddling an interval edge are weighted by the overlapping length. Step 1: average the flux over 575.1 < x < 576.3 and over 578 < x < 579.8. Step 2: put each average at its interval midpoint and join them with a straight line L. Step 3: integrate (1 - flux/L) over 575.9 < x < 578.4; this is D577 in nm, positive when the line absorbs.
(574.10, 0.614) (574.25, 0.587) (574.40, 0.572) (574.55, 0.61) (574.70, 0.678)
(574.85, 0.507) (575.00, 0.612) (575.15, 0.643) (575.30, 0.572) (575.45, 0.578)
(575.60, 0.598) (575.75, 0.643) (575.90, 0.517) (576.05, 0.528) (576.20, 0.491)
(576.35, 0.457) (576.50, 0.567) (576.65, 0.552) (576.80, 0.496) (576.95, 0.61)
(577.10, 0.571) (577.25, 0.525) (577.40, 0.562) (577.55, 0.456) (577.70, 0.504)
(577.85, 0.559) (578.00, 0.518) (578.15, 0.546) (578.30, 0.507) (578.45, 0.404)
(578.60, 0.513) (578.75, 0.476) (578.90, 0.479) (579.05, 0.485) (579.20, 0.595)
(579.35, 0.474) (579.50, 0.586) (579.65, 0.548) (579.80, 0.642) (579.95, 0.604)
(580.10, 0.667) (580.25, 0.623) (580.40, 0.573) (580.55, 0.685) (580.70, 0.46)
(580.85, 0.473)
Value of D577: 0.08 nm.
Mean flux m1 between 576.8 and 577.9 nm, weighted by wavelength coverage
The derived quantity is 0.538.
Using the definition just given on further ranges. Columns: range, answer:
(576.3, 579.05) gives 0.516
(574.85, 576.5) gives 0.561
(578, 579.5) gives 0.503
